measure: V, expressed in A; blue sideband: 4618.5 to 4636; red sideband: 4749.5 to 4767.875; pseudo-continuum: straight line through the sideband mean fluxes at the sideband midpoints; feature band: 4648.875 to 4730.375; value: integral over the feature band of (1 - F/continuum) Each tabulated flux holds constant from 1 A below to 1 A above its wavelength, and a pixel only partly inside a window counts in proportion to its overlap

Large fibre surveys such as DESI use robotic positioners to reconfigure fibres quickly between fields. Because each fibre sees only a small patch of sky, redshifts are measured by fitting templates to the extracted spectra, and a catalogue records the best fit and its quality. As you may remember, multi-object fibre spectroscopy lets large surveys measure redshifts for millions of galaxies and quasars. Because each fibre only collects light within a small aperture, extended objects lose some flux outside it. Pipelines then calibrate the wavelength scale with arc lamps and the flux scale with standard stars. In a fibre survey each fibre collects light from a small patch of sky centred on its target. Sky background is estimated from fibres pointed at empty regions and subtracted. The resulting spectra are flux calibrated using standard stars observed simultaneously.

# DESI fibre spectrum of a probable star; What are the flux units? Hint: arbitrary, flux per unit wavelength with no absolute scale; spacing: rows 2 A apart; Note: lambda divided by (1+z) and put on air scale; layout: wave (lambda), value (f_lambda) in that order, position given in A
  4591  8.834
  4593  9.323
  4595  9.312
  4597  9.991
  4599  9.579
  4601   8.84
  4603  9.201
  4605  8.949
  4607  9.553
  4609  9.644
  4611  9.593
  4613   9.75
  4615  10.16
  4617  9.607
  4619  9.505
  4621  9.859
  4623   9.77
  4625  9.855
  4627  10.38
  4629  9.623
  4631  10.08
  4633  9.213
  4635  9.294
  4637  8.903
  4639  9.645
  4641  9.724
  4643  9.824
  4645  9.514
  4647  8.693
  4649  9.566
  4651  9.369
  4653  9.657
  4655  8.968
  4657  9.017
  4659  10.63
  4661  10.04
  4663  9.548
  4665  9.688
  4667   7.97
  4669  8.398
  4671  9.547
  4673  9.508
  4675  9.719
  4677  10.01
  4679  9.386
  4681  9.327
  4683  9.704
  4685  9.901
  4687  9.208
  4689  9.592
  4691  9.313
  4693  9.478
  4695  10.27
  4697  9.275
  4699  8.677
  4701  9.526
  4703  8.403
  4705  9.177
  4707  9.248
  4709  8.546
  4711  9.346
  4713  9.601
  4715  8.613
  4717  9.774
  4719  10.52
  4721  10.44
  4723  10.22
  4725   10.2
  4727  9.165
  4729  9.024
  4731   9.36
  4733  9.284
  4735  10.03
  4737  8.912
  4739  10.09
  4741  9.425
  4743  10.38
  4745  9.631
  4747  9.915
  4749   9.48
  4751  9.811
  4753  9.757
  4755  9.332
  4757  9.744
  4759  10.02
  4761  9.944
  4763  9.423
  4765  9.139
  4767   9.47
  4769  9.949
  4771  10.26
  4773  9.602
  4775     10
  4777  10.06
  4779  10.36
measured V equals 2.0 A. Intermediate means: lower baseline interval 9.74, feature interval 9.45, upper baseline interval 9.62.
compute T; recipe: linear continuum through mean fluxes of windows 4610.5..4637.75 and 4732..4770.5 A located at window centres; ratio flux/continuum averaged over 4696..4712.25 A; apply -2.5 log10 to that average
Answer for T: 0.08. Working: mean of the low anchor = 9.69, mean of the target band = 9.03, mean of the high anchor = 9.68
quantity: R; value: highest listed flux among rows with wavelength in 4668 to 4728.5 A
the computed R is 10.52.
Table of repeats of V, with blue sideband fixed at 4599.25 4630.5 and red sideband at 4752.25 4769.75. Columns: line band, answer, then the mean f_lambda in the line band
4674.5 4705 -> 0.61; 9.44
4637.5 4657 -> 0.45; 9.4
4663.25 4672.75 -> 0.62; 9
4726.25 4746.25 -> 0.20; 9.54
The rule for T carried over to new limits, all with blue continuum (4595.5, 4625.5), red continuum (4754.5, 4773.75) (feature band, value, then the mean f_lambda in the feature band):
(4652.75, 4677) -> 0.02 mag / 9.41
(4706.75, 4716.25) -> 0.07 mag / 9.08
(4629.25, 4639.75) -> 0.02 mag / 9.44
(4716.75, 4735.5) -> -0.01 mag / 9.8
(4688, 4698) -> 0.01 mag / 9.59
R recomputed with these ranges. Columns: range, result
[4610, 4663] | 10.63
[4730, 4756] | 10.38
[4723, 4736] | 10.22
